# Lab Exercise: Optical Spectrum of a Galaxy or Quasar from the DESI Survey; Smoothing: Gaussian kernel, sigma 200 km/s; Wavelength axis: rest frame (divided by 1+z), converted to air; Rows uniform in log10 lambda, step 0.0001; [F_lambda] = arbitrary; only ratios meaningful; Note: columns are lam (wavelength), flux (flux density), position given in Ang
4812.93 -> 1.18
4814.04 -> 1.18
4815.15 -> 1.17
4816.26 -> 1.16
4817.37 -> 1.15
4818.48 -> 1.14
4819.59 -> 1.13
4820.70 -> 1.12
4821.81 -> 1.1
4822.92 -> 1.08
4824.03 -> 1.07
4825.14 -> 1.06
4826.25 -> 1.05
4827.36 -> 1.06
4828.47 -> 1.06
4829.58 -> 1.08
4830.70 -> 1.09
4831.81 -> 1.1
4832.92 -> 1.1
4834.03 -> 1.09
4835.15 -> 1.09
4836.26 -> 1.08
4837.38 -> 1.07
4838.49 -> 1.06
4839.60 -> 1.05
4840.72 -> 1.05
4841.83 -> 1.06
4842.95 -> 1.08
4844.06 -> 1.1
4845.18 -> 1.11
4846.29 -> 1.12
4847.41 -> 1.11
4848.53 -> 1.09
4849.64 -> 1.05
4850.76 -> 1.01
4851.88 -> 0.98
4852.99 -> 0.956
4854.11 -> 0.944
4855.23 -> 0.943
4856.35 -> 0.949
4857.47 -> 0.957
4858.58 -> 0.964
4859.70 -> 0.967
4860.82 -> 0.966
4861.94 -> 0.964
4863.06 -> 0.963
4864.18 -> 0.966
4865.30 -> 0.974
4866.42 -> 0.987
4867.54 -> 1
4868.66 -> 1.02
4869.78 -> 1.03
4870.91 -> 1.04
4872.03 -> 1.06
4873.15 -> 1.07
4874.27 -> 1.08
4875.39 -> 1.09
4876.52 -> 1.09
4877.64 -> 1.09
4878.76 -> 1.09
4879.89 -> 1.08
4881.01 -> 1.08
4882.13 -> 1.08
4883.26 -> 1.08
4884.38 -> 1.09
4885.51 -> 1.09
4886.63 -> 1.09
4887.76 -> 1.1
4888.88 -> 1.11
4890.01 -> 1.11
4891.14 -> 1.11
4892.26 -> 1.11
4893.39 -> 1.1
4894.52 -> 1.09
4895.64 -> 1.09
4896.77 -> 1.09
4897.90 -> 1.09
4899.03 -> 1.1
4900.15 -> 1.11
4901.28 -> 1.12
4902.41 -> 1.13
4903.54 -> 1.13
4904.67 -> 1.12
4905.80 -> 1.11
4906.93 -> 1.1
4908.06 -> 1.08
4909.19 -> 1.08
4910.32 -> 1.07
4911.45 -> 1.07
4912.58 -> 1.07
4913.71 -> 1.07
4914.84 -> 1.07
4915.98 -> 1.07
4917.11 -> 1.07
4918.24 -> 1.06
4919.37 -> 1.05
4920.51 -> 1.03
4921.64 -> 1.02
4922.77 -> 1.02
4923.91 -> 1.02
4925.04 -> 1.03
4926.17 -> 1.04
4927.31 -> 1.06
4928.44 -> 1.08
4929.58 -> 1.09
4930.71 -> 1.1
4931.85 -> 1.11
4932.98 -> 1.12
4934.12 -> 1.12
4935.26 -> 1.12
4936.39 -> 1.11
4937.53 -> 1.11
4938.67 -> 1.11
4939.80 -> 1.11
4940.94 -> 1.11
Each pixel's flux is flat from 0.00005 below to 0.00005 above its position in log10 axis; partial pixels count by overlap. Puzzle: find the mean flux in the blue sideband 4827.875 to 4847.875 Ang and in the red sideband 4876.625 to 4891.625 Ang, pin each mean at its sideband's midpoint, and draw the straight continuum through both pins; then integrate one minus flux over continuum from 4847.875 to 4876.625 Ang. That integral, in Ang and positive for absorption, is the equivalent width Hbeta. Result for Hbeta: 2.24 Ang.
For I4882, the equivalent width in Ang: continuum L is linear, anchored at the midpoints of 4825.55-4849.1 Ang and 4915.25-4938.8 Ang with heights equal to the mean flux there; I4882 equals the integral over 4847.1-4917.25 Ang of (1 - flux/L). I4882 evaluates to 1.3 Ang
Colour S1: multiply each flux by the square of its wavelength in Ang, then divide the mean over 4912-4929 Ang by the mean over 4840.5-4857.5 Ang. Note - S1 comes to 1.05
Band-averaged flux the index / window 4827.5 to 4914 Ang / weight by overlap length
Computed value 1.06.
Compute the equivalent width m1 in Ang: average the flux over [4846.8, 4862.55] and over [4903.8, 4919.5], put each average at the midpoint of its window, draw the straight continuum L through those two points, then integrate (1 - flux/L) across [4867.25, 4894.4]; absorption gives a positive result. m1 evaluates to -1.3 Ang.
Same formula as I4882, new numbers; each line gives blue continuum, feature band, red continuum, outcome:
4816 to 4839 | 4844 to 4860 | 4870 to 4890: 1.07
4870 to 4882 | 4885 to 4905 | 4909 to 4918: -0.59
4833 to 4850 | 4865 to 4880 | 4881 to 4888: 0.48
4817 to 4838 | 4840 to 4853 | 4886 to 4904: 0.36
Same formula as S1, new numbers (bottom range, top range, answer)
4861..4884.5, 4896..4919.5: 1.06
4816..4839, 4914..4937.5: 1.02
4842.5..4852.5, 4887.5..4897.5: 1.05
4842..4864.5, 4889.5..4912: 1.11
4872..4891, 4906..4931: 0.99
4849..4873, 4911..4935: 1.11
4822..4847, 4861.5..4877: 0.96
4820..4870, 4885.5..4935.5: 1.07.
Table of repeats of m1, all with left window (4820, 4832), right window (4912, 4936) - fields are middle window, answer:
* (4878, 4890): -0.2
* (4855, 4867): 1.2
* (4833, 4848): -0.1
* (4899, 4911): -0.4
